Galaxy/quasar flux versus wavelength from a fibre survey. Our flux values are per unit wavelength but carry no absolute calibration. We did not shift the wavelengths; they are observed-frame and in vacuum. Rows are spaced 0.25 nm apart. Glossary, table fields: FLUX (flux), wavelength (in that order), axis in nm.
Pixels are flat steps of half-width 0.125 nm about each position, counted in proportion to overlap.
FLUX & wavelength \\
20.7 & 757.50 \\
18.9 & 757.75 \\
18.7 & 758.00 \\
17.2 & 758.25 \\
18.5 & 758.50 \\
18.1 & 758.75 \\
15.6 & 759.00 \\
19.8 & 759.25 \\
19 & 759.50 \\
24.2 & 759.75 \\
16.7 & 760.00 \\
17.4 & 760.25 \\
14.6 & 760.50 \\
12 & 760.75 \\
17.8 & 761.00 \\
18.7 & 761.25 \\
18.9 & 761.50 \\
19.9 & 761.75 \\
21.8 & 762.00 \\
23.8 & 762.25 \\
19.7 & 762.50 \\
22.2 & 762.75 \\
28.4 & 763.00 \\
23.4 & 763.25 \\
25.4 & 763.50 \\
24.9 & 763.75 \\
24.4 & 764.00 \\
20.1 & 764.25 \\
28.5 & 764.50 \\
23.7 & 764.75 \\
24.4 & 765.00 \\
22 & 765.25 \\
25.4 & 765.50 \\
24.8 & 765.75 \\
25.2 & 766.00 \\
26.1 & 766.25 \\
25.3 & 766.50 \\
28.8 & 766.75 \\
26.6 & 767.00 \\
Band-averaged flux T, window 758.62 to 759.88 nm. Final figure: 19.3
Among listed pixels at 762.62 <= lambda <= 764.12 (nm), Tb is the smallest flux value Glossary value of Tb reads 22.2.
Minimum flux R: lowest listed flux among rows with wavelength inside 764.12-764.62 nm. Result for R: 20.1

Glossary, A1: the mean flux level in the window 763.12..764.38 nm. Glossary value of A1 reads 23.7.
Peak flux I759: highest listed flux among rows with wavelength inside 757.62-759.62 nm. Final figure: 19.8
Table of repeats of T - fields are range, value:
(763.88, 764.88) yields 24.2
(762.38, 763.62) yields 23.8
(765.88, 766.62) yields 25.5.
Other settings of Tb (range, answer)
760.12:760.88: 12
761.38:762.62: 18.9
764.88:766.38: 22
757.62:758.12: 18.7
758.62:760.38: 15.6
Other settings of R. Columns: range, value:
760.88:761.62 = 17.8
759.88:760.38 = 16.7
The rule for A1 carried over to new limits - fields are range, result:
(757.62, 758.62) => 18.3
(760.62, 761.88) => 17.5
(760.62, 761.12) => 14.9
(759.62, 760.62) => 18.2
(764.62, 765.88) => 24.1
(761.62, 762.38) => 21.8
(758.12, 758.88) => 17.9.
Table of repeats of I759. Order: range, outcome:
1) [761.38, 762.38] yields 23.8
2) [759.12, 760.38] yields 24.2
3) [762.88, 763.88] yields 28.4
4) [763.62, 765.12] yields 28.5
